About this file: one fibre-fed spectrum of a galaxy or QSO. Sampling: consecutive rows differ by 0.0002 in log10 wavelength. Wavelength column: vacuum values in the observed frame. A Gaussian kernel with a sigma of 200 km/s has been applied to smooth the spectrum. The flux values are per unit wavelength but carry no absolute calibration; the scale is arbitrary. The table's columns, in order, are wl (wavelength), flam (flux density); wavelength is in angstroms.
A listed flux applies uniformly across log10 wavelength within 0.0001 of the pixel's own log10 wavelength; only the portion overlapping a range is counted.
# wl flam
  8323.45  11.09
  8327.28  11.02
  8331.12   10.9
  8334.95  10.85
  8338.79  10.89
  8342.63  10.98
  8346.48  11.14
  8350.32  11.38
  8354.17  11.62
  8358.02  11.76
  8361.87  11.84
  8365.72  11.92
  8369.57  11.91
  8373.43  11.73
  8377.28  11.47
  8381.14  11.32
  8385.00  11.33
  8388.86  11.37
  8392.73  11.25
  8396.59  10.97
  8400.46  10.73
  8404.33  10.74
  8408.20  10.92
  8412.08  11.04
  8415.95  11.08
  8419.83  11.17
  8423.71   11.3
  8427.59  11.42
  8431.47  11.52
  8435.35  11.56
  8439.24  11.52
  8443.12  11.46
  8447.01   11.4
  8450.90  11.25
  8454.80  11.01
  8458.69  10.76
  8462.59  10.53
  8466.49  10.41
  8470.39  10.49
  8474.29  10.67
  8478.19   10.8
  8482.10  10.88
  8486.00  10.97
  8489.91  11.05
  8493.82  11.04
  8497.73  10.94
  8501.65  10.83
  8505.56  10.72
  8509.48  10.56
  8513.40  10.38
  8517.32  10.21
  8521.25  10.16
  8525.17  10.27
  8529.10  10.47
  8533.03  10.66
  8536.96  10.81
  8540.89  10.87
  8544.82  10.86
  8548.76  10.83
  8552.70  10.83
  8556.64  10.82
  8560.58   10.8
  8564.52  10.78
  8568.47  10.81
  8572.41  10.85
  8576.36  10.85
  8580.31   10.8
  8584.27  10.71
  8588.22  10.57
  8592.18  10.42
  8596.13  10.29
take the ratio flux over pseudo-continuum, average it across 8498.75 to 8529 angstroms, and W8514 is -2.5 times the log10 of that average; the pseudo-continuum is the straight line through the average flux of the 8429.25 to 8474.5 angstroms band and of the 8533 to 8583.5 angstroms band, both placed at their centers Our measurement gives 0.047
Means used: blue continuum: 11.1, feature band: 10.5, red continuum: 10.8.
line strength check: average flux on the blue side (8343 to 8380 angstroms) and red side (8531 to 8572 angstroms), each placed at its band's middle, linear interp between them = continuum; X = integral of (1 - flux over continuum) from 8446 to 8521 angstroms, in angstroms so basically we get 2.3 angstroms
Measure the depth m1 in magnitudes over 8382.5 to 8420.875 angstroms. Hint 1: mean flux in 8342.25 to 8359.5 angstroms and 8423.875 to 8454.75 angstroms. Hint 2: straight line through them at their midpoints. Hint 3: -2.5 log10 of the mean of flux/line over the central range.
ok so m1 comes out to 0.03 mag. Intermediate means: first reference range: 11.4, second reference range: 11.4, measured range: 11.1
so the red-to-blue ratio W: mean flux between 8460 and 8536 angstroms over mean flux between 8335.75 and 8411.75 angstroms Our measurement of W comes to 0.9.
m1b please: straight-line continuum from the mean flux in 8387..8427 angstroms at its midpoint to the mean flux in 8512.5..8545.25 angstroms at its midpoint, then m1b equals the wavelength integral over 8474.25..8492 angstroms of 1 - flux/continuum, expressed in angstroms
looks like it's -0.3 angstroms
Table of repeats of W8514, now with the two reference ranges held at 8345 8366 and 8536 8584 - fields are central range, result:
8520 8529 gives 0.070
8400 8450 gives 0.009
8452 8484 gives 0.046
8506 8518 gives 0.057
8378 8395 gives 0.015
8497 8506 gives 0.021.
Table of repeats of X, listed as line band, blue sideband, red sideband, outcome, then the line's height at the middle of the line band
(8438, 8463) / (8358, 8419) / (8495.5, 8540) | -0.47 angstroms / 11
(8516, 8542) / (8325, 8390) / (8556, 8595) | 0.91 angstroms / 10.9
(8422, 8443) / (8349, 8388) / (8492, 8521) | -0.57 angstroms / 11.2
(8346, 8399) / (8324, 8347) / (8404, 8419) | -2.58 angstroms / 11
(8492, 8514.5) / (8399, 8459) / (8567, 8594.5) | 0.41 angstroms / 11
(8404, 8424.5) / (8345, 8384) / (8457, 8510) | 0.37 angstroms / 11.3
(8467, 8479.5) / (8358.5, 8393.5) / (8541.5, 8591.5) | 0.63 angstroms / 11.2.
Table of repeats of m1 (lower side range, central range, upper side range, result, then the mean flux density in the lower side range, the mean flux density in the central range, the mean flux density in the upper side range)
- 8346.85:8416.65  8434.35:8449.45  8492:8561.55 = -0.04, 11.4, 11.5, 10.7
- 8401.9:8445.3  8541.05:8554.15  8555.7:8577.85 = 0.00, 11.2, 10.8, 10.8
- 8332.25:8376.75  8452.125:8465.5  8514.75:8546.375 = 0.01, 11.4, 10.8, 10.5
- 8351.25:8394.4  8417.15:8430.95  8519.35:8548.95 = 0.00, 11.6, 11.3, 10.6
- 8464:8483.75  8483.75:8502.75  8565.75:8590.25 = -0.03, 10.6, 11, 10.8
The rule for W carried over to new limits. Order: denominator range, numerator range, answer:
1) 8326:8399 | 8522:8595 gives 0.94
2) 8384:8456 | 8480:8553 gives 0.95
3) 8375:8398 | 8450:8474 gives 0.95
